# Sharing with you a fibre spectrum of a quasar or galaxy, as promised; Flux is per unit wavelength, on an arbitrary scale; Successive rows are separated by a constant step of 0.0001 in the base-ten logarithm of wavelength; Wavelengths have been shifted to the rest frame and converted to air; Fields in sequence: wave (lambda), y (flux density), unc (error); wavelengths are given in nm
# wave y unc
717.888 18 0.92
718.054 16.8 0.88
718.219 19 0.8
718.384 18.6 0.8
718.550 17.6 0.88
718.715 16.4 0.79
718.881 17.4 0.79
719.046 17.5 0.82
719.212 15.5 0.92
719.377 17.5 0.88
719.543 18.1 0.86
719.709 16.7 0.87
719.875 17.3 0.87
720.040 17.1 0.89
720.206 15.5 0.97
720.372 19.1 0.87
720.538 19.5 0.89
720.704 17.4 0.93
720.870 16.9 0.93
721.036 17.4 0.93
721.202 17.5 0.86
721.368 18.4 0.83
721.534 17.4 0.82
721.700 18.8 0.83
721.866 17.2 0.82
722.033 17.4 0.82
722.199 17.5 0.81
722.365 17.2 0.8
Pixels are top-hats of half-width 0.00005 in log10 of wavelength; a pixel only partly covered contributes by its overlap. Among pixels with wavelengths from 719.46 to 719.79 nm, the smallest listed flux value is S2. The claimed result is 16.7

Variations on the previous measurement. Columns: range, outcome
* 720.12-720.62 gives 15.5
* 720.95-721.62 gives 17.4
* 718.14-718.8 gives 16.4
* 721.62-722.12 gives 17.2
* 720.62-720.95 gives 16.9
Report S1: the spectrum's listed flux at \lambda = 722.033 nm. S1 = 17.4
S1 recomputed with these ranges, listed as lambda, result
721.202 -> 17.5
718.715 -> 16.4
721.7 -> 18.8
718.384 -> 18.6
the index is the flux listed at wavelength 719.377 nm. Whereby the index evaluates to 17.5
